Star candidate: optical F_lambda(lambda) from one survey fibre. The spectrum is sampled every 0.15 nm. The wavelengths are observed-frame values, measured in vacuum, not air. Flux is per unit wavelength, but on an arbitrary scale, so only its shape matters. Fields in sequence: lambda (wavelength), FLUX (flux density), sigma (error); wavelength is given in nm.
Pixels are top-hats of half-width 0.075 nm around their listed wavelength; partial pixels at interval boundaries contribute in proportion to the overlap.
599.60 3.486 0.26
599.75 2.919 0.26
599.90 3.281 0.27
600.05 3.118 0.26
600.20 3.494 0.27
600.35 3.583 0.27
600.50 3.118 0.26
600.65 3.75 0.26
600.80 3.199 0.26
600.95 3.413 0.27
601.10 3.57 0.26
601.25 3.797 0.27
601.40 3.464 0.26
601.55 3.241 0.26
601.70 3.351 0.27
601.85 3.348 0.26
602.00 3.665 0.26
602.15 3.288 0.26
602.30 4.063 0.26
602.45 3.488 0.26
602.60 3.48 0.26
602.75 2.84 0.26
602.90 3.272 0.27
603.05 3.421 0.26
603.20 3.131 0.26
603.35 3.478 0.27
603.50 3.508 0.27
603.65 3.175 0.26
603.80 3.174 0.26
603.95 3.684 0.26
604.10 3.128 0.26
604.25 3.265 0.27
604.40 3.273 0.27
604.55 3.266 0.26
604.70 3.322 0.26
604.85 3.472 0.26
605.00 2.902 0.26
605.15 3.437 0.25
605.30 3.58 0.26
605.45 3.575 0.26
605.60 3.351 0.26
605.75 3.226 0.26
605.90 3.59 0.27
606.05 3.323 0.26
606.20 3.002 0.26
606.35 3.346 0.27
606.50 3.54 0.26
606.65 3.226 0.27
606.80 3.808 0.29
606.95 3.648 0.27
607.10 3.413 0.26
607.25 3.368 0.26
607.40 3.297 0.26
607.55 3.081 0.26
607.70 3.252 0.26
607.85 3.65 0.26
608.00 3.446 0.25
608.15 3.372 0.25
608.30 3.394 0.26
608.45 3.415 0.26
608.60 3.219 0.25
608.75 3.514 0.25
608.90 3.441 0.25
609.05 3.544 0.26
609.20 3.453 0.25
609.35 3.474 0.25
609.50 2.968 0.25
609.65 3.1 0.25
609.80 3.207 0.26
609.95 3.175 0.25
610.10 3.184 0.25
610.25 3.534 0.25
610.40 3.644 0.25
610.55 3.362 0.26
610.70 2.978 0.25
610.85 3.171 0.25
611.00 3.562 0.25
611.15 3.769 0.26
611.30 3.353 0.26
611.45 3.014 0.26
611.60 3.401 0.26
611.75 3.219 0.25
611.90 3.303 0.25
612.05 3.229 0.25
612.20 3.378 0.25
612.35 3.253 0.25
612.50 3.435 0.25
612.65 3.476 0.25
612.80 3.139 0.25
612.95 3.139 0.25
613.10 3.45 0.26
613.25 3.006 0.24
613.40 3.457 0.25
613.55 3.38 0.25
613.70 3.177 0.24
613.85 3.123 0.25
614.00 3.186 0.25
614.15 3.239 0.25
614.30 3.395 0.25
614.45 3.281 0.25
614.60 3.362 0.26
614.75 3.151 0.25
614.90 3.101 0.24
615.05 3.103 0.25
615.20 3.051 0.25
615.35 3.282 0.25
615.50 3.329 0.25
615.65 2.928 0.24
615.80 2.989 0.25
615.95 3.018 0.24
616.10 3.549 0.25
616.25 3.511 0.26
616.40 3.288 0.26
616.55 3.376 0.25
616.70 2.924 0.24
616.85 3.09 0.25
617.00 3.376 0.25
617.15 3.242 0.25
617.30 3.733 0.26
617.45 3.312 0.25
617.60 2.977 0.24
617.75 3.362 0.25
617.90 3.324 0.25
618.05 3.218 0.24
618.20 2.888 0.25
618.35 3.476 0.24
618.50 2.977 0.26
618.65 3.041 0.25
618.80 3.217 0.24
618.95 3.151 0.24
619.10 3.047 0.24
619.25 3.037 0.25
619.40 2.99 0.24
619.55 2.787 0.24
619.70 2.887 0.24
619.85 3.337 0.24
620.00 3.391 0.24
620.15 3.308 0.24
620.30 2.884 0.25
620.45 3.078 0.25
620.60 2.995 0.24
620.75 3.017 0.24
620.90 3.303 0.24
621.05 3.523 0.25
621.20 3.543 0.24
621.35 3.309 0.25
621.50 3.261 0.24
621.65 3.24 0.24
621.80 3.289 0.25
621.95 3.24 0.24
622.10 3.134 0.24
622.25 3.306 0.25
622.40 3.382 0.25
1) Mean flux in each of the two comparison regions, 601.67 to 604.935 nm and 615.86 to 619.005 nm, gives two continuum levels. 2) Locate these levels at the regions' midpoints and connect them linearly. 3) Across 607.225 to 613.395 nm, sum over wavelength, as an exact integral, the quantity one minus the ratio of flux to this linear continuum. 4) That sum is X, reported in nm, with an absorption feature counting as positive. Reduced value -0.044 nm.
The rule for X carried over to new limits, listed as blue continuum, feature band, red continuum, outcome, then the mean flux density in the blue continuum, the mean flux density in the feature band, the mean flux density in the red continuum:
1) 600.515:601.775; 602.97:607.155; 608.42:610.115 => 0.02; 3.46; 3.37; 3.31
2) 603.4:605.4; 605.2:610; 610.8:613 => -0.07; 3.33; 3.38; 3.33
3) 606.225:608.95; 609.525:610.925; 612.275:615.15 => 0.04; 3.4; 3.25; 3.25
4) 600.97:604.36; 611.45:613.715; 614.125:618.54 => -0.01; 3.4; 3.29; 3.23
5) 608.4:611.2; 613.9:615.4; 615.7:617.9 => 0.04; 3.35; 3.21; 3.27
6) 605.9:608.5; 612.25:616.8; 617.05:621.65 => 0.05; 3.39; 3.24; 3.19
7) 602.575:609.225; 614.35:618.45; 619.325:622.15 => 0.01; 3.36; 3.23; 3.19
